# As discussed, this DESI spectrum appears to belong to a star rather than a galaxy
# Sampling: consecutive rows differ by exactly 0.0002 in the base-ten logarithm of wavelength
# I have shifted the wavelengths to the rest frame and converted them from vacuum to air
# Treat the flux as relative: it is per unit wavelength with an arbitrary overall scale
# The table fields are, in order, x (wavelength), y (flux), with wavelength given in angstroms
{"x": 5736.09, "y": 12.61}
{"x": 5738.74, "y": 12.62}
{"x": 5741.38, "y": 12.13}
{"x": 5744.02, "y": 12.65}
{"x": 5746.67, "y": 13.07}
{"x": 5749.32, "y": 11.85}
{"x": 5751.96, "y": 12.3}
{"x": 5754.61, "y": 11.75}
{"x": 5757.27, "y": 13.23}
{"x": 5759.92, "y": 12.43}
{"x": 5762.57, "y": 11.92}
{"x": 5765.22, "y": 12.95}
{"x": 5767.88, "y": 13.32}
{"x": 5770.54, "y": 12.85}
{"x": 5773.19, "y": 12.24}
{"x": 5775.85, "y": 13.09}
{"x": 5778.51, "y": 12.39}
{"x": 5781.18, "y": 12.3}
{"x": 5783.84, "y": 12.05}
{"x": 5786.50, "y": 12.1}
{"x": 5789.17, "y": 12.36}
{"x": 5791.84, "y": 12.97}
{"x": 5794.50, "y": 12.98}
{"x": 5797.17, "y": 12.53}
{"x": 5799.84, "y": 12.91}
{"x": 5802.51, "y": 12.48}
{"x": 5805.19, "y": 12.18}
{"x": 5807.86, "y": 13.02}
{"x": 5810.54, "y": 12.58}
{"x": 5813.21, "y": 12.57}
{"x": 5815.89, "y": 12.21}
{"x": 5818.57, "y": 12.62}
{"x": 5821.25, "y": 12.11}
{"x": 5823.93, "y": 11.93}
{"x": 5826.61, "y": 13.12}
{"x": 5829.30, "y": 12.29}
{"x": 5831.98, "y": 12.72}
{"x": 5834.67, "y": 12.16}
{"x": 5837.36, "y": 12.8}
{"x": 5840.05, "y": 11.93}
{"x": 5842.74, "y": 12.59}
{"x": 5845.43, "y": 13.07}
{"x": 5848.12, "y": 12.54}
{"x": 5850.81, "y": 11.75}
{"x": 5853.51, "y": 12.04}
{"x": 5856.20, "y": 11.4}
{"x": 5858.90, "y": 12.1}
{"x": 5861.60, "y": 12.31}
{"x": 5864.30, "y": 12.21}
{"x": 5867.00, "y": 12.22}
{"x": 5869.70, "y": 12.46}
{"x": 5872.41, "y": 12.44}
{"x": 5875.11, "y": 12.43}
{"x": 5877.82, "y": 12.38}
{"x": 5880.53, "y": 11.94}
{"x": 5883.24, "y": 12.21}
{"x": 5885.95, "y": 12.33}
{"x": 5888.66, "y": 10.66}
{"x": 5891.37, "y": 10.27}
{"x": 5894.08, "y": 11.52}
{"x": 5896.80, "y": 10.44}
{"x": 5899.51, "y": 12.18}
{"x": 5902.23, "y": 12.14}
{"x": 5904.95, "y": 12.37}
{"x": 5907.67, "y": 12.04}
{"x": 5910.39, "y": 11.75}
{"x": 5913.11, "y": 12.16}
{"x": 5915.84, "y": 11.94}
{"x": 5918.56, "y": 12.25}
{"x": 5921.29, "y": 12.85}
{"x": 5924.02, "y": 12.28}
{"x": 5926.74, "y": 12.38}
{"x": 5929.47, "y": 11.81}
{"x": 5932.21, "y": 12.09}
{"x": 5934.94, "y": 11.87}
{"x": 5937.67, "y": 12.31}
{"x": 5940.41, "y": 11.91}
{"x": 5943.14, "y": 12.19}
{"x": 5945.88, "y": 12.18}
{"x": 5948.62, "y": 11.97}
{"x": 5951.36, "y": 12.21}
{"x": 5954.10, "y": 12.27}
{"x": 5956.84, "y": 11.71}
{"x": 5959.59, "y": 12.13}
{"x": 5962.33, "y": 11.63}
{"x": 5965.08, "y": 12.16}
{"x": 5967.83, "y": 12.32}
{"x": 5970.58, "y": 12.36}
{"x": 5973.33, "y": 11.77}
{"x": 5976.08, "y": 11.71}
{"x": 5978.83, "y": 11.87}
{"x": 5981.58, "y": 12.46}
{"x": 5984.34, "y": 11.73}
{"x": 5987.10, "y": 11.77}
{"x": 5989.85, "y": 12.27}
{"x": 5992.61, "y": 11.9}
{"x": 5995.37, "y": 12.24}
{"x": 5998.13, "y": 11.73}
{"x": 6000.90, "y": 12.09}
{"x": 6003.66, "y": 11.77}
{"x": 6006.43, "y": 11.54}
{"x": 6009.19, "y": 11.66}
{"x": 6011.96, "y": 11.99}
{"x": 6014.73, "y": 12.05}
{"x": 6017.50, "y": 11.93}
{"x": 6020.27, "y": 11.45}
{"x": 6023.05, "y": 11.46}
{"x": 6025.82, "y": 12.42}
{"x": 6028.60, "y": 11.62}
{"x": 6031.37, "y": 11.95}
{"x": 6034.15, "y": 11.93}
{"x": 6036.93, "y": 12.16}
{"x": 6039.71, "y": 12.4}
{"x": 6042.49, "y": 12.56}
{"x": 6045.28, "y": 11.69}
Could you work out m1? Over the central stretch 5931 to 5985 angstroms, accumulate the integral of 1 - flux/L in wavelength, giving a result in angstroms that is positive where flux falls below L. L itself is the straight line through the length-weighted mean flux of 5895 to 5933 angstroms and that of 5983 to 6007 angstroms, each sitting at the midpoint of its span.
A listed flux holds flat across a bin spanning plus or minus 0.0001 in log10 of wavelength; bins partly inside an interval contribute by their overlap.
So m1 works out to -0.4 angstroms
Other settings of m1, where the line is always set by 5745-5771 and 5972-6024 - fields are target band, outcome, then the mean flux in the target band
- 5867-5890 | 0.18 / 12.1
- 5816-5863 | 0.01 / 12.3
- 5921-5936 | -0.13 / 12.2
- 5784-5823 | -0.31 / 12.5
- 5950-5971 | -0.20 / 12.1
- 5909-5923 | -0.11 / 12.2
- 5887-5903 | 1.28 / 11.2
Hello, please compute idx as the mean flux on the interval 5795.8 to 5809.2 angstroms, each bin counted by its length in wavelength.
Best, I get 12.6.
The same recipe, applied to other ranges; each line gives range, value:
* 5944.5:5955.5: 12.2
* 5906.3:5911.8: 11.9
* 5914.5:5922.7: 12.3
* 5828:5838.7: 12.5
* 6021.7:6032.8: 11.9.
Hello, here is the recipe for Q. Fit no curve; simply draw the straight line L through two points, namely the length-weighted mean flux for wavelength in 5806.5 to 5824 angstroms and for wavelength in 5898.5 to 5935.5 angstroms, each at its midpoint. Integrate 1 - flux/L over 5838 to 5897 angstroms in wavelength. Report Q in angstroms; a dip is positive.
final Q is 1.5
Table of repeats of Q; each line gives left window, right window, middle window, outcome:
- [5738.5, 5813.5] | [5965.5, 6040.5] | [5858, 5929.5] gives 1.34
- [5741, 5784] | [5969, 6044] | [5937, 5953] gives -0.03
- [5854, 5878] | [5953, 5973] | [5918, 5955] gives -0.25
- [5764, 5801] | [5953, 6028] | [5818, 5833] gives 0.05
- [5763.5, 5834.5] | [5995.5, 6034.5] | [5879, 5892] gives 0.75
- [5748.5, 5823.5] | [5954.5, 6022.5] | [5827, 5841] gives -0.08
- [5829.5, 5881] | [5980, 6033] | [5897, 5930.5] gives 0.05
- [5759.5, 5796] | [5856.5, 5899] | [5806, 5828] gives -0.39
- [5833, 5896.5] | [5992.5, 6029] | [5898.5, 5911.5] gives -0.11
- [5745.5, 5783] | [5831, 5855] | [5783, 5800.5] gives -0.10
